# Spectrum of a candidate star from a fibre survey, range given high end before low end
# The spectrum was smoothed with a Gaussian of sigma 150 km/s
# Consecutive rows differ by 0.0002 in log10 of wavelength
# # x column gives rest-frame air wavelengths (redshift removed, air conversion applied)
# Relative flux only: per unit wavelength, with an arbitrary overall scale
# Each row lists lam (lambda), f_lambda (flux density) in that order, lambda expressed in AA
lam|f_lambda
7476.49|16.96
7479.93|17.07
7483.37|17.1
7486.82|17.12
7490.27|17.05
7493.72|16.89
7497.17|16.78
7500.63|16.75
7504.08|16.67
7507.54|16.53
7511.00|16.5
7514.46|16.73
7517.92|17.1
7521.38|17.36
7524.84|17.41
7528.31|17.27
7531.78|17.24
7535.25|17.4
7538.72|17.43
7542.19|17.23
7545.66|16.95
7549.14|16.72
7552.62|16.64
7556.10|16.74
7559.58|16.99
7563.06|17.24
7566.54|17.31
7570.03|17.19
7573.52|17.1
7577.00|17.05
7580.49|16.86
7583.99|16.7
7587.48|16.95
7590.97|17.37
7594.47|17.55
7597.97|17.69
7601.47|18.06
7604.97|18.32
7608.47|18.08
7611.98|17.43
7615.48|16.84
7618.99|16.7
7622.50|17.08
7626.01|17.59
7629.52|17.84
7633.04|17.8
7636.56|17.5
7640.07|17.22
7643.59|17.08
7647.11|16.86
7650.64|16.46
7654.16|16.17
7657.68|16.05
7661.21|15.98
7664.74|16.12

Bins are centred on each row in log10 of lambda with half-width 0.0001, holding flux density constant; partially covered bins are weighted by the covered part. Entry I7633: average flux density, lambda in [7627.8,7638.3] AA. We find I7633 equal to 17.7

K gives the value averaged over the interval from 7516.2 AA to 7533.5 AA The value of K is 17.3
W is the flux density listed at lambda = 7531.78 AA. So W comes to 17.24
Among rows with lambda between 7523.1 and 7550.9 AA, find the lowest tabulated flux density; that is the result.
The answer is 16.72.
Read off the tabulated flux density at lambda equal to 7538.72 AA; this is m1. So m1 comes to 17.43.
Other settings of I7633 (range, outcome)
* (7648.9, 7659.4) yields 16.2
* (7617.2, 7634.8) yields 17.4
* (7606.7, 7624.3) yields 17.2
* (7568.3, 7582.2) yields 17.1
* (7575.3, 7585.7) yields 16.9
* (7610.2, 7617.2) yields 17.1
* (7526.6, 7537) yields 17.3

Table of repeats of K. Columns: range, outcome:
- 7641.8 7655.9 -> 16.6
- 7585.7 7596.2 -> 17.3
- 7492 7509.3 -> 16.7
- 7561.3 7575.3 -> 17.2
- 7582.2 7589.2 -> 16.8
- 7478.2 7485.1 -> 17.1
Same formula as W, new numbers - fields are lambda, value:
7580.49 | 16.86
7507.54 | 16.53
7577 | 17.05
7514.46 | 16.73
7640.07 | 17.22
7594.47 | 17.55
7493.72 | 16.89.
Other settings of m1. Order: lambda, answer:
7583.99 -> 16.7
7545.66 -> 16.95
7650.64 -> 16.46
